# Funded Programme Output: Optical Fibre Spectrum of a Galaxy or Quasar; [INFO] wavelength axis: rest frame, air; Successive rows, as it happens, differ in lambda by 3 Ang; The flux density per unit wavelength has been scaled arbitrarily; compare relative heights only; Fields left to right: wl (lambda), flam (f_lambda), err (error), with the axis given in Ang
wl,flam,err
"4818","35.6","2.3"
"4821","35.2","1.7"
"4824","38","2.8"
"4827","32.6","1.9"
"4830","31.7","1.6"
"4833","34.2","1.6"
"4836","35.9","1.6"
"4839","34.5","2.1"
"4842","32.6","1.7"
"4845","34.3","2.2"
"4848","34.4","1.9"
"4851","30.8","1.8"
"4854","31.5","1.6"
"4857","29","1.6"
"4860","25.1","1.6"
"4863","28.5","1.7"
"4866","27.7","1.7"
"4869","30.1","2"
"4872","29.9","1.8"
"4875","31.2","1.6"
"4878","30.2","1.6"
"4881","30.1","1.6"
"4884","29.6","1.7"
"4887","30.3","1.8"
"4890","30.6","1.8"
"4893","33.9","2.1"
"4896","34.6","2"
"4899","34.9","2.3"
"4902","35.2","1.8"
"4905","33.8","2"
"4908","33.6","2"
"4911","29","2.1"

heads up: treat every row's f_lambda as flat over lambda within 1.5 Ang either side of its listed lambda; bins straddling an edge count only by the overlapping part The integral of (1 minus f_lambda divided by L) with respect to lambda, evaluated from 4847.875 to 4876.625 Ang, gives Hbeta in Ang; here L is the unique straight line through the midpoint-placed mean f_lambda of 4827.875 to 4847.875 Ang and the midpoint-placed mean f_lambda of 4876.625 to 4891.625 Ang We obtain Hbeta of 2.1 Ang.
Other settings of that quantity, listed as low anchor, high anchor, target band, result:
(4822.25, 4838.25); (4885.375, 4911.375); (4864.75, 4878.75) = 1.6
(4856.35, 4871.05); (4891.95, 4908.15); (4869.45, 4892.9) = 0.5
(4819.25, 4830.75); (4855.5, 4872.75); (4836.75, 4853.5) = -1.1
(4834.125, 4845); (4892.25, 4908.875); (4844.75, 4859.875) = 1.4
